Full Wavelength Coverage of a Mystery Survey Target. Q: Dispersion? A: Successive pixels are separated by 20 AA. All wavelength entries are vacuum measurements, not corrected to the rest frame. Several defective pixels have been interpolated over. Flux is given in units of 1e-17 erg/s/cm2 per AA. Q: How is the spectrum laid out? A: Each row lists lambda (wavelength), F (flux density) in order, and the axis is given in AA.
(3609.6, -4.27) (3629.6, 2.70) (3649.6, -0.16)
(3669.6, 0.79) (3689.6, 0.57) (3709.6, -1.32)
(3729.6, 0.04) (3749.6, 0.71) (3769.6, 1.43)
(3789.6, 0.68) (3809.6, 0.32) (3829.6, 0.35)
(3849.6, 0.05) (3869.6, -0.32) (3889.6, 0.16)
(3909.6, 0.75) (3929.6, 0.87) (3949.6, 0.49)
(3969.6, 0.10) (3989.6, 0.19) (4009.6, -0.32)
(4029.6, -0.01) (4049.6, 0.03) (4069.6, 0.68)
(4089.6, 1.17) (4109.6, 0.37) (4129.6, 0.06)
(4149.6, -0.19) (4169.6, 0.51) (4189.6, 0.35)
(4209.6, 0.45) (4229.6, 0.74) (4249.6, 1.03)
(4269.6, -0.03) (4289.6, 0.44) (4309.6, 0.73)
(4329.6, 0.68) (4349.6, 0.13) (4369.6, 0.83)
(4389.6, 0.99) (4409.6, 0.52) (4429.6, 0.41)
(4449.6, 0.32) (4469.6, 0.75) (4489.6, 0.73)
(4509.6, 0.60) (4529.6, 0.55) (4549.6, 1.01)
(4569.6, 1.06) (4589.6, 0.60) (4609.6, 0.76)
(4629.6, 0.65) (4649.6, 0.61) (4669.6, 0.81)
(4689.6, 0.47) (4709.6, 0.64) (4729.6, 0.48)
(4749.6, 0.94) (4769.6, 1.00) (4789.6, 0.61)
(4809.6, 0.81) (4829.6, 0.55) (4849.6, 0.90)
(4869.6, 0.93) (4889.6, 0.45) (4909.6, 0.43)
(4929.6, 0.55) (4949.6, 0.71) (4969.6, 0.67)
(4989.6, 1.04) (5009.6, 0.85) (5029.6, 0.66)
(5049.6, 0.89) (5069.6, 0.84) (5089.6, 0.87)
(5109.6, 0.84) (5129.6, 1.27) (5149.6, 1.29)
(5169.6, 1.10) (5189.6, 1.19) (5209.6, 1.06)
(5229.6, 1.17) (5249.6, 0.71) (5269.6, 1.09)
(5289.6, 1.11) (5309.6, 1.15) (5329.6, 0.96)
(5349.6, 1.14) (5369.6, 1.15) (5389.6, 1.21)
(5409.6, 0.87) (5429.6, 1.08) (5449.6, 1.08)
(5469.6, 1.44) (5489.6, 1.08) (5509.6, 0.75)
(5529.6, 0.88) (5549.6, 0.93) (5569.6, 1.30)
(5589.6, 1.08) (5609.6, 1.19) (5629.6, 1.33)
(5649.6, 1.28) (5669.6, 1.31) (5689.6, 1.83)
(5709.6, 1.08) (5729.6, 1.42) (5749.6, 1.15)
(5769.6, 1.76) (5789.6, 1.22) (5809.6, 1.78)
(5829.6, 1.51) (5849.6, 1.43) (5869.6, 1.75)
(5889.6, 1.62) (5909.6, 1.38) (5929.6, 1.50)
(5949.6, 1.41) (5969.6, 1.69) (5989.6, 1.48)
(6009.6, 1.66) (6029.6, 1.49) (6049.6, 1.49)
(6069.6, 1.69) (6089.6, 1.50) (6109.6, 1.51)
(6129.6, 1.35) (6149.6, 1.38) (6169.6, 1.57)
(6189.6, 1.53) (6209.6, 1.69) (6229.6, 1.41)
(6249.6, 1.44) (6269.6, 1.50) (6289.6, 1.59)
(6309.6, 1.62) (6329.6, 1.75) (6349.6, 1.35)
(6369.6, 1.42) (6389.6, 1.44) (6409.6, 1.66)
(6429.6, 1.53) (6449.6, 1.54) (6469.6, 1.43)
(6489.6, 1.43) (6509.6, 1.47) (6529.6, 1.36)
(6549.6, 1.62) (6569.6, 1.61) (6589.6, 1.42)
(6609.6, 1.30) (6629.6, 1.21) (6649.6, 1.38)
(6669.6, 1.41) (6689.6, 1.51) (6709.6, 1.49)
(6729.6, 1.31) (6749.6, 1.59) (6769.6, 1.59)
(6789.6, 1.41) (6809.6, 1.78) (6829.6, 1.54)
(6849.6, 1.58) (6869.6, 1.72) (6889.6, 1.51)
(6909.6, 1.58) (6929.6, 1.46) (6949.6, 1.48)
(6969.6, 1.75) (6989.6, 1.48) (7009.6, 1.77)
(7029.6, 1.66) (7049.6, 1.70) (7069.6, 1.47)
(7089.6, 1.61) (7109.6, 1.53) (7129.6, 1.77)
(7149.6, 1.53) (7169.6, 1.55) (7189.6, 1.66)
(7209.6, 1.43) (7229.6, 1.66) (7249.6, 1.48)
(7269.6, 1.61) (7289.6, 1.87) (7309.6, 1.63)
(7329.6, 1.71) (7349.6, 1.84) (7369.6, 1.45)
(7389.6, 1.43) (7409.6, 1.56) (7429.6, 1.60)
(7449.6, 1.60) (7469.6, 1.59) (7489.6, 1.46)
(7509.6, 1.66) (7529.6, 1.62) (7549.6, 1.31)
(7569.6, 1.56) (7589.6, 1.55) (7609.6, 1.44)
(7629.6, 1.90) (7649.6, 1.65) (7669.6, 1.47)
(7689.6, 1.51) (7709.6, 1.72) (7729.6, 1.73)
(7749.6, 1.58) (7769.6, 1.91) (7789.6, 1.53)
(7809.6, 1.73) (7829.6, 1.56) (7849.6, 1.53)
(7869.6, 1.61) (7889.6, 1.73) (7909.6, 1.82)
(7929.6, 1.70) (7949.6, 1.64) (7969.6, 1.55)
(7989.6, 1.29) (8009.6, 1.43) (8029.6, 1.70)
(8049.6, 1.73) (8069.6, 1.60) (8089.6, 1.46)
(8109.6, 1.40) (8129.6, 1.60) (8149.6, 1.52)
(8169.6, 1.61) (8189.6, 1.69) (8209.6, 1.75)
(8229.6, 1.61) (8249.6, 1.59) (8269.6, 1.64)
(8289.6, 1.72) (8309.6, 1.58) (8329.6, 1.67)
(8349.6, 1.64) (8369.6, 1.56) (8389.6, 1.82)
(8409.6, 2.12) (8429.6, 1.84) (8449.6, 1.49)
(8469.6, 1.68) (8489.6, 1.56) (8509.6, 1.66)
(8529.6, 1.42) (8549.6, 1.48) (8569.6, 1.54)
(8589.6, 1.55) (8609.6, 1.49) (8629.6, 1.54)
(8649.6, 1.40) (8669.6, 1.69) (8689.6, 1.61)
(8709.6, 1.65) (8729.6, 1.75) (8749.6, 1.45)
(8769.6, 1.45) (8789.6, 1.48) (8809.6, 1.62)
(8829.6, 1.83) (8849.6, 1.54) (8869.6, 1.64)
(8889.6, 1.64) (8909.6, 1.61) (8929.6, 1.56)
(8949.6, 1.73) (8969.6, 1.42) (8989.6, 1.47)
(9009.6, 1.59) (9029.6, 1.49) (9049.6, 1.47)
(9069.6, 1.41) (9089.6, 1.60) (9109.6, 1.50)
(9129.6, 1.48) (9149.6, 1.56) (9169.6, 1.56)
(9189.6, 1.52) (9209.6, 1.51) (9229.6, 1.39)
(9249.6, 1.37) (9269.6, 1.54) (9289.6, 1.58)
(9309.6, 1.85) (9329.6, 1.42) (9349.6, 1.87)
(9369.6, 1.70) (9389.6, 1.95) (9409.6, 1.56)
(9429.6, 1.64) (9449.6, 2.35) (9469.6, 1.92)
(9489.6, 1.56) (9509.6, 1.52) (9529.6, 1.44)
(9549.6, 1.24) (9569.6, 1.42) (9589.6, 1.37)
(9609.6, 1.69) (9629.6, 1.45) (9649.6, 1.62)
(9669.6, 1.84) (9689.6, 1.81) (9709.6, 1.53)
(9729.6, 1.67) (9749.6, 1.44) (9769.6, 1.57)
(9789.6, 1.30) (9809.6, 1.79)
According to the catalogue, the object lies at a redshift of 0.28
